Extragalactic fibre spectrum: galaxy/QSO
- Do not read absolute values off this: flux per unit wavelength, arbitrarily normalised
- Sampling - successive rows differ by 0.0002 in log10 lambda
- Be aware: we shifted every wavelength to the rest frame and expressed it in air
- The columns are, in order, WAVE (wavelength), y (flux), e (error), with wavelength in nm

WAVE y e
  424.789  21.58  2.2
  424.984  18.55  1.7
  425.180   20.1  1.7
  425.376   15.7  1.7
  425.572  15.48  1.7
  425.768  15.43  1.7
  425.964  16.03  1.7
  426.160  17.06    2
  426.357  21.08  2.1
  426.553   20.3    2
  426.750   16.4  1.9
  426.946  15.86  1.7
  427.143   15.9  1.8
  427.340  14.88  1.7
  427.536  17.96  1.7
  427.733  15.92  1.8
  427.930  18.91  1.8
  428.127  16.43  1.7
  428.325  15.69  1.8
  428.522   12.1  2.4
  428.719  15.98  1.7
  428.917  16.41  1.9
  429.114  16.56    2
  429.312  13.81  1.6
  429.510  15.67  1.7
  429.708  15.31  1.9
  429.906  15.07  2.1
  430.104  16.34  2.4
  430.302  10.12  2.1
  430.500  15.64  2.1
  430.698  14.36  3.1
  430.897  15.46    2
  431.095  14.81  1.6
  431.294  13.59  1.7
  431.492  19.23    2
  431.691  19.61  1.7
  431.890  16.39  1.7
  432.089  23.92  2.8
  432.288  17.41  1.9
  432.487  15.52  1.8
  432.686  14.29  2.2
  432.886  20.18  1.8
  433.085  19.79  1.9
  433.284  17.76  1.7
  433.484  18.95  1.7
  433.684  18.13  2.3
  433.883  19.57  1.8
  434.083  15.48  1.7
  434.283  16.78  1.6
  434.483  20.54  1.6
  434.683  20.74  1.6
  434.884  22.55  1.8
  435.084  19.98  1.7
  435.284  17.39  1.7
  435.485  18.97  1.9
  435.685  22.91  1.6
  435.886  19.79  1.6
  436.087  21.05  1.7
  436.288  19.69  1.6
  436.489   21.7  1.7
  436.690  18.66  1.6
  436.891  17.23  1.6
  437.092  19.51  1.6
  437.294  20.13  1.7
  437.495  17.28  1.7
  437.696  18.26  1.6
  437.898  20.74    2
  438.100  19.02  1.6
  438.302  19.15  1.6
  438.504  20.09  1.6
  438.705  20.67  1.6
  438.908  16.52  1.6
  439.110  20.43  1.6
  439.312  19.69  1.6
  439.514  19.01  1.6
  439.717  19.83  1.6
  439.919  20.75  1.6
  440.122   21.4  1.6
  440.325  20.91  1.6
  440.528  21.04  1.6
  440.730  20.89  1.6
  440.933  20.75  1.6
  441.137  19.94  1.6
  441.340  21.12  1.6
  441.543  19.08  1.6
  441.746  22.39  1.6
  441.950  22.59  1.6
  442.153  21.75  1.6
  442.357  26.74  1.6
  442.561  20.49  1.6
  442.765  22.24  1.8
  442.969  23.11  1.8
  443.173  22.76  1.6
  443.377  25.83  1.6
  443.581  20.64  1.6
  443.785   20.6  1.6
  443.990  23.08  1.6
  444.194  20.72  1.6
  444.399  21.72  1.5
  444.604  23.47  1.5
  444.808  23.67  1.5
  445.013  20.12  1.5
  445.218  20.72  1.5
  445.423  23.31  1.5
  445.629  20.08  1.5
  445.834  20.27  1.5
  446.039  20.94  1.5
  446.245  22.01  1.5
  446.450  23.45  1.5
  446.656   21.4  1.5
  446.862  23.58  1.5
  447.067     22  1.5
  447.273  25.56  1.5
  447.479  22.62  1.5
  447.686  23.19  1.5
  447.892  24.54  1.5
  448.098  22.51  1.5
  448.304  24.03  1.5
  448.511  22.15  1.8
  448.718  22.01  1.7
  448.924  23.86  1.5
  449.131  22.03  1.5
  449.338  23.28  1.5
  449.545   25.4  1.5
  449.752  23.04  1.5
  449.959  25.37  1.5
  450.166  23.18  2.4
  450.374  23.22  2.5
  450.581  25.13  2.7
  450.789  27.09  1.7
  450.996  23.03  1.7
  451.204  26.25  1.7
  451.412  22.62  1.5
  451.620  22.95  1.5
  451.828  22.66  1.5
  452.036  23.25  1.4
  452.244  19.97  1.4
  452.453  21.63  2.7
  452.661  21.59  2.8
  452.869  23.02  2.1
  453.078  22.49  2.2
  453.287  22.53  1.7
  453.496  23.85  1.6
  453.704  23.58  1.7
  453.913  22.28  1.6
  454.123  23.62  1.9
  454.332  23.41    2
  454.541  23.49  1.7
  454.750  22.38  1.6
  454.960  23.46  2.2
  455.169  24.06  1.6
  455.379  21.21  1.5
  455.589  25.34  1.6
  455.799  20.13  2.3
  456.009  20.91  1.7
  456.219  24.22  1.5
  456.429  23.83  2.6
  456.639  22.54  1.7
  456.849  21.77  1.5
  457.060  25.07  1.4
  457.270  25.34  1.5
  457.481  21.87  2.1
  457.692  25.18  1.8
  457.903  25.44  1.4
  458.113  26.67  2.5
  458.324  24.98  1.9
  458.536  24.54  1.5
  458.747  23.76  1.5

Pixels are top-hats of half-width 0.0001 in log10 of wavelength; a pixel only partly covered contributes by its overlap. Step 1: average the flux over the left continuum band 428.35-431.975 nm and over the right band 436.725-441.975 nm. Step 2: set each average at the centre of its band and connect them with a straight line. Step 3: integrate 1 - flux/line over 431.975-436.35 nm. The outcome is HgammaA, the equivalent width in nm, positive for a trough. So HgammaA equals -0.456 nm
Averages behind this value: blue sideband 15.4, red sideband 19.9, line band 19.1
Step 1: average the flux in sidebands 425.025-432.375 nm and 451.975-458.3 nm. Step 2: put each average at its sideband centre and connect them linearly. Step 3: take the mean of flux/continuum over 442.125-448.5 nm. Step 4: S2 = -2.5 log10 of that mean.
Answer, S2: -0.09 mag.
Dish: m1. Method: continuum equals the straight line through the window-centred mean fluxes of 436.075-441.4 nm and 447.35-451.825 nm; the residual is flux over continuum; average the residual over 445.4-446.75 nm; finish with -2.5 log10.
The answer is 0.044 mag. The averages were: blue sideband 19.8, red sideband 23.7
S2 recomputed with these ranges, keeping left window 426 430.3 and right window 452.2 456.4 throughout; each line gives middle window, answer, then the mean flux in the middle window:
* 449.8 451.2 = -0.13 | 24.6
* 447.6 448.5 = -0.11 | 23.4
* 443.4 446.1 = -0.07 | 21.6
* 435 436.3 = -0.11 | 20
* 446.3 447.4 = -0.11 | 23.1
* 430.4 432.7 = 0.02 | 16.8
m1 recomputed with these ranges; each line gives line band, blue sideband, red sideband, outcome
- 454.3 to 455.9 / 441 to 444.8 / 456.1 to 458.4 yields 0.047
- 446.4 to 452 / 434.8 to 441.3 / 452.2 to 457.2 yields -0.082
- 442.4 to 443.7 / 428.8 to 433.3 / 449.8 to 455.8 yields -0.128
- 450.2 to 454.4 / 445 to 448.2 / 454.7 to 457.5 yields -0.021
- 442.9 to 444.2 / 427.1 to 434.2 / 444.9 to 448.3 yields -0.065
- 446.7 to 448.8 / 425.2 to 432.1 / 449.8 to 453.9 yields -0.054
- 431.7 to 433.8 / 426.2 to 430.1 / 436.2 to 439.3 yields -0.034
